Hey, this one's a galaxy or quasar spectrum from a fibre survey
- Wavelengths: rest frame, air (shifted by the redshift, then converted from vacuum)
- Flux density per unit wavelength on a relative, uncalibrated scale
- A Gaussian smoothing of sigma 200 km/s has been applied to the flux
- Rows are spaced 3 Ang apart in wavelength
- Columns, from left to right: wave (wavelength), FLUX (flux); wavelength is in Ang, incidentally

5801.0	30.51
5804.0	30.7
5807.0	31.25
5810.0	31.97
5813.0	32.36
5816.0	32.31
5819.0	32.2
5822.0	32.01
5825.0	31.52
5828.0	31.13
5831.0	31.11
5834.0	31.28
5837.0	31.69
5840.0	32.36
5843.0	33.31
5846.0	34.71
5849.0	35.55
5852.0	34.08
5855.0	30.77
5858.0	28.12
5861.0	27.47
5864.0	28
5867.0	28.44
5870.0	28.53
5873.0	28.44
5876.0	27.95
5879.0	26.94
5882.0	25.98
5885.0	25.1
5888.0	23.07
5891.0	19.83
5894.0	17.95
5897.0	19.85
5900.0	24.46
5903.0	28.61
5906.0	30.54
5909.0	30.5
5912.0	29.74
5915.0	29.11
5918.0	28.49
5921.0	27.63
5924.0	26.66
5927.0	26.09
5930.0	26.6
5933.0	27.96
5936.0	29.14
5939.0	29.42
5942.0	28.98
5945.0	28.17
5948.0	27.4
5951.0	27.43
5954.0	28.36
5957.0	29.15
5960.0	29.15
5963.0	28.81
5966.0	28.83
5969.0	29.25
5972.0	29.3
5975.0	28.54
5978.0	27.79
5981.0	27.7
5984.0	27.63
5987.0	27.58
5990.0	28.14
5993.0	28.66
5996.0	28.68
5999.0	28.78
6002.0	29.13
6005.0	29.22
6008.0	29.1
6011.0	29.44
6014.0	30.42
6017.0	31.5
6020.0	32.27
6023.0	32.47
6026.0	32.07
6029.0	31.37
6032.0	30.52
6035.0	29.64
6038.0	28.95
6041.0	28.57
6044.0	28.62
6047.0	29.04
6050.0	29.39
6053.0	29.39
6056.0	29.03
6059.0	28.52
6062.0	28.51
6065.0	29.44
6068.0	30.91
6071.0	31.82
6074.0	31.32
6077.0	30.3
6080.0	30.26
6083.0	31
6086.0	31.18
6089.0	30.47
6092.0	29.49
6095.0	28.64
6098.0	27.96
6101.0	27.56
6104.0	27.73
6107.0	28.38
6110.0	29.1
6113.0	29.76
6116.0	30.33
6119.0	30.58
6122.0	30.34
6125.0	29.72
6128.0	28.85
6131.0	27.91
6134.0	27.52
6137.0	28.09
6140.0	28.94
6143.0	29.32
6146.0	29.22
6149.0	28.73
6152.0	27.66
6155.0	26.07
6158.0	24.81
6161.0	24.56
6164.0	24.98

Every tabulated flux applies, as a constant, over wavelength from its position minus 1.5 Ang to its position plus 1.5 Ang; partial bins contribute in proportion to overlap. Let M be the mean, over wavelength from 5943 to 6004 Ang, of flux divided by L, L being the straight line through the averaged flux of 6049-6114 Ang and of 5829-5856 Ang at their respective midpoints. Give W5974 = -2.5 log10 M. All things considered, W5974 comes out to 0.09 mag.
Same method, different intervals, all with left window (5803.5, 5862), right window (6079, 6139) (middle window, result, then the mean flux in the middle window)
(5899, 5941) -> 0.10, 28.3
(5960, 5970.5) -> 0.06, 29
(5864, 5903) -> 0.25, 25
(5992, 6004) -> 0.05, 28.8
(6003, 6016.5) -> 0.02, 29.7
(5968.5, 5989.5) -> 0.08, 28.2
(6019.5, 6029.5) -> -0.07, 32.1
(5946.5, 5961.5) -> 0.09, 28.3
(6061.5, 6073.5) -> -0.03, 30.4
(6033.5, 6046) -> 0.03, 28.9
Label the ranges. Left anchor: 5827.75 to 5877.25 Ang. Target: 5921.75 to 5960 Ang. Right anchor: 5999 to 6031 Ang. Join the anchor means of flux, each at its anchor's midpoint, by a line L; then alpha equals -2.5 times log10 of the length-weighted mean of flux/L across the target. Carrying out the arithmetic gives 0.100 mag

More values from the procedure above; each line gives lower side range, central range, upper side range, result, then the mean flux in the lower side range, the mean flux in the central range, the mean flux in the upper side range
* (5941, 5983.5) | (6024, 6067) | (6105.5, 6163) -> -0.042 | 28.5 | 29.6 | 28.4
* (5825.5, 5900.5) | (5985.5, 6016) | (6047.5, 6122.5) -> 0.007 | 28.3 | 29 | 29.6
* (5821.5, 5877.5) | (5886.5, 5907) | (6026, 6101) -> 0.296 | 30.8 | 23.3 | 29.8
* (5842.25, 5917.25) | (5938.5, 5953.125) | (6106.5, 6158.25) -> -0.005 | 27.8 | 28.2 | 28.7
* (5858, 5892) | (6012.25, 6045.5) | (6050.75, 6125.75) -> -0.066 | 26.5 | 30.6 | 29.7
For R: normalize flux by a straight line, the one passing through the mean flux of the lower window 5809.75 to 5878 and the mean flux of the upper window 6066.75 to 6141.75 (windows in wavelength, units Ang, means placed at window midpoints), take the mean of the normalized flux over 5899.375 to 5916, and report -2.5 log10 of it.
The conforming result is 0.06 mag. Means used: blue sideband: 31.1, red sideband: 29.5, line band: 29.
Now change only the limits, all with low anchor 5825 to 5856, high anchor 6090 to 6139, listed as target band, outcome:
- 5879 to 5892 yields 0.31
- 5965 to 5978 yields 0.07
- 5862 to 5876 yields 0.14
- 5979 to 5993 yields 0.10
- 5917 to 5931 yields 0.16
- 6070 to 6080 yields -0.06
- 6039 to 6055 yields 0.03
